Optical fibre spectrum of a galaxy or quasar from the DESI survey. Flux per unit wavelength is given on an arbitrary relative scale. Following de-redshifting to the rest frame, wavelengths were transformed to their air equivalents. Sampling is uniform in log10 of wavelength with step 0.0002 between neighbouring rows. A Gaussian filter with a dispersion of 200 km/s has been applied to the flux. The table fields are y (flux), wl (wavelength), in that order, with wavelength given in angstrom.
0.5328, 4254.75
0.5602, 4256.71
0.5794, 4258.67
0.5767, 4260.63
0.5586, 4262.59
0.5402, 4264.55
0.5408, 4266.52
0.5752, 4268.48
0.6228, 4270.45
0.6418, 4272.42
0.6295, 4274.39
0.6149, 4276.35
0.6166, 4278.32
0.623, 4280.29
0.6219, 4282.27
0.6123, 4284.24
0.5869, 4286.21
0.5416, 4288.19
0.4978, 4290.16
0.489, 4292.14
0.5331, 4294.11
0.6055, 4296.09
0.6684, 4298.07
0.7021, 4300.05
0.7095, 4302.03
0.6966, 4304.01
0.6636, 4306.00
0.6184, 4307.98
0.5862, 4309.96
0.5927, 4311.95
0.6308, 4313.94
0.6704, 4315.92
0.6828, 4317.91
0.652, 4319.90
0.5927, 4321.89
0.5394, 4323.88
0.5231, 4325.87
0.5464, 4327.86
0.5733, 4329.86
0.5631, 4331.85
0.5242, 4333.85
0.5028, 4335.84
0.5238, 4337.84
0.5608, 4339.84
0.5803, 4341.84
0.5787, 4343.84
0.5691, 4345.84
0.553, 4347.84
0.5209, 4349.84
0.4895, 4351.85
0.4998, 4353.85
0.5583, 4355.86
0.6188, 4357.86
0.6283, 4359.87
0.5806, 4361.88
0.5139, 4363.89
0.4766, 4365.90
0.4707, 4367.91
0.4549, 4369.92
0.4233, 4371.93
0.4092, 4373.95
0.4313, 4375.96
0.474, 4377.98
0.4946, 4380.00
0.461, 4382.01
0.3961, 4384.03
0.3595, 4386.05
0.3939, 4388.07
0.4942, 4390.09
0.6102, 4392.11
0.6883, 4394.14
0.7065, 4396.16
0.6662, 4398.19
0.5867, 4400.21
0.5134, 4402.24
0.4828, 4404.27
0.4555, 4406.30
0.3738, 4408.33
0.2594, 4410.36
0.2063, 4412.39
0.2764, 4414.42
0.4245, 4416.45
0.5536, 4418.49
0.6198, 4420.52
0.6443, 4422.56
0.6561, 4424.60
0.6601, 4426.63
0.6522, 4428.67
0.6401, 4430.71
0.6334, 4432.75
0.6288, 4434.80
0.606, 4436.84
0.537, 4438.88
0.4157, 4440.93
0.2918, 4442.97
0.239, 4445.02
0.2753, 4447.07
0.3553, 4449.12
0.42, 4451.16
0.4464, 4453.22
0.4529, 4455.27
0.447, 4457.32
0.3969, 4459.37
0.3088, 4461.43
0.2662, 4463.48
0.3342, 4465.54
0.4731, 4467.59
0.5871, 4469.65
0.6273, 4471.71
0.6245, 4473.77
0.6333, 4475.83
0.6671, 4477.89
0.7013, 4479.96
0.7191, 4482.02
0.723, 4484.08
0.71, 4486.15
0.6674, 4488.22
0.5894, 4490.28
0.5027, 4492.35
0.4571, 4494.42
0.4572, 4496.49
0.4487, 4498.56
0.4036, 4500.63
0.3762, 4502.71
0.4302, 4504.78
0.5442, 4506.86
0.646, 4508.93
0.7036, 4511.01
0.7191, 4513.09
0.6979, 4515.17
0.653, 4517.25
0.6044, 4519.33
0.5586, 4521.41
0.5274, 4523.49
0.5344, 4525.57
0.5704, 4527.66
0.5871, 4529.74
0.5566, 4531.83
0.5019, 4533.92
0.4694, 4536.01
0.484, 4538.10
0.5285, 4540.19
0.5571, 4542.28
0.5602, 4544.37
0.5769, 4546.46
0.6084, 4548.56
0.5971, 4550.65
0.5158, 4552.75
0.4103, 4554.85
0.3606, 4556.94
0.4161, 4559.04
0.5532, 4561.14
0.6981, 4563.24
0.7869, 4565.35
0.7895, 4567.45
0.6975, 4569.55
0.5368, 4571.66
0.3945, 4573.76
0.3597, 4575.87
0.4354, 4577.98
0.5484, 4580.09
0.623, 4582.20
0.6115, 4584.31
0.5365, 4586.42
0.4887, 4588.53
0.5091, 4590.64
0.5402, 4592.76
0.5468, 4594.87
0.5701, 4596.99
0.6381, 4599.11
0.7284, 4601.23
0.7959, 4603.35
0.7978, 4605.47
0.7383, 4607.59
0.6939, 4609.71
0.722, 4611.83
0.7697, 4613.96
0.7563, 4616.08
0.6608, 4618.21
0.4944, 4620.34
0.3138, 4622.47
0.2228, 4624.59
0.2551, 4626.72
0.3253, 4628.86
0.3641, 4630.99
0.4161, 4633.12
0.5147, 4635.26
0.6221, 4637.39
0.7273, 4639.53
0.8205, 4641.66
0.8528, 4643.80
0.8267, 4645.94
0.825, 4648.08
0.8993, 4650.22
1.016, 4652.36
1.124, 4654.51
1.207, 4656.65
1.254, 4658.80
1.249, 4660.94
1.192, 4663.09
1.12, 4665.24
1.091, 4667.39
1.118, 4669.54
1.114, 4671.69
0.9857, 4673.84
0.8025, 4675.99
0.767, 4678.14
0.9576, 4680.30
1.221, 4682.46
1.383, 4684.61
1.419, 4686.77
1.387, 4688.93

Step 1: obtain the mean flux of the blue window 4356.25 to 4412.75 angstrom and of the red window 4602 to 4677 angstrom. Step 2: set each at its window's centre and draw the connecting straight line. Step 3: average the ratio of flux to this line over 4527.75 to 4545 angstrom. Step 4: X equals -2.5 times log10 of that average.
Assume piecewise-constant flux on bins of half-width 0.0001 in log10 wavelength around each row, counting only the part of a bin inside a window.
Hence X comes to 0.25 mag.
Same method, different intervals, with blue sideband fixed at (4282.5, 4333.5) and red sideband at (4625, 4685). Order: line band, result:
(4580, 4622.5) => 0.31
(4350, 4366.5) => 0.18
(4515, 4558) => 0.40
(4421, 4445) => 0.24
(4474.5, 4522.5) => 0.27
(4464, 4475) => 0.38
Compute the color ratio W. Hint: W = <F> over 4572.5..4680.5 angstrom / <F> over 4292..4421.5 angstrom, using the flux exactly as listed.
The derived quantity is 1.35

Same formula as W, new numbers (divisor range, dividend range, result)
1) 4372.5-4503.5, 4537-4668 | 1.32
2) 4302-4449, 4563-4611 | 1.16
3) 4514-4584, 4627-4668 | 1.53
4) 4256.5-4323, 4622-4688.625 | 1.45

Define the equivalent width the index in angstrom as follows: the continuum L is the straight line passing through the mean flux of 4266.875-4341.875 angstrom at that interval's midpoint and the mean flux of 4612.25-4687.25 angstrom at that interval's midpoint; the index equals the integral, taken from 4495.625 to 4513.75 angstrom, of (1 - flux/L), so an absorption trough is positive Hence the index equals 5.35 angstrom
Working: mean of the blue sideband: 0.597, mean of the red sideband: 0.844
